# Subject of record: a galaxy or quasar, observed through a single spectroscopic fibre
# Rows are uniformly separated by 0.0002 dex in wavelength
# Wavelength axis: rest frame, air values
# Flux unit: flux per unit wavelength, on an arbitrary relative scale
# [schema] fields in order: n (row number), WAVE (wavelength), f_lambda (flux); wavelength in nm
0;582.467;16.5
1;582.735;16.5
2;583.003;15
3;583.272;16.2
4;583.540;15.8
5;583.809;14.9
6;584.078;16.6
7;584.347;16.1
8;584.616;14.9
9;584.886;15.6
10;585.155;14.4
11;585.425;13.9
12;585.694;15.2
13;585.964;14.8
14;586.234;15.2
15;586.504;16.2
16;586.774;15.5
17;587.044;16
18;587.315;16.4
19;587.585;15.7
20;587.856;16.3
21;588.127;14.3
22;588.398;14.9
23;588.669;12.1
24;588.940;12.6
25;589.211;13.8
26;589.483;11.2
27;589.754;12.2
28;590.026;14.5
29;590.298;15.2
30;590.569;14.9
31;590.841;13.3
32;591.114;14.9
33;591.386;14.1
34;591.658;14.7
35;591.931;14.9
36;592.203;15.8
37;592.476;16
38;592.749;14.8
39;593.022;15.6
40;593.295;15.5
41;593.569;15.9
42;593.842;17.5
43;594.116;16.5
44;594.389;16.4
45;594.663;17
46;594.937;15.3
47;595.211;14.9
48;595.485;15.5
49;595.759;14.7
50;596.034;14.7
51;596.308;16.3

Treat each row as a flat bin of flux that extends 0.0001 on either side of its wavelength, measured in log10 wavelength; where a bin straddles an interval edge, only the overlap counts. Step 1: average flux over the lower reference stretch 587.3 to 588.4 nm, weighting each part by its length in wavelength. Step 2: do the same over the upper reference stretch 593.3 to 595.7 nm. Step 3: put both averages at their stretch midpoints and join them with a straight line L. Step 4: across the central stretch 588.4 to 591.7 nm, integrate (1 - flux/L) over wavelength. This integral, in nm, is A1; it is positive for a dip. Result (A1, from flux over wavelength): 0.43 nm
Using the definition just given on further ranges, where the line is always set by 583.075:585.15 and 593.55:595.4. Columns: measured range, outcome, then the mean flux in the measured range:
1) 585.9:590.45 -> 0.38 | 14.5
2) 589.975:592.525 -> 0.20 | 14.8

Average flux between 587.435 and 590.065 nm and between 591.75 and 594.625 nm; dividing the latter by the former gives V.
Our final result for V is 1.16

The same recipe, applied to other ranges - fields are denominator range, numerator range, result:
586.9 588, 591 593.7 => 0.95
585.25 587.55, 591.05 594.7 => 1.02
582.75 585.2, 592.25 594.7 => 1.03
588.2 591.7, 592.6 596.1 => 1.15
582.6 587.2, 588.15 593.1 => 0.92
